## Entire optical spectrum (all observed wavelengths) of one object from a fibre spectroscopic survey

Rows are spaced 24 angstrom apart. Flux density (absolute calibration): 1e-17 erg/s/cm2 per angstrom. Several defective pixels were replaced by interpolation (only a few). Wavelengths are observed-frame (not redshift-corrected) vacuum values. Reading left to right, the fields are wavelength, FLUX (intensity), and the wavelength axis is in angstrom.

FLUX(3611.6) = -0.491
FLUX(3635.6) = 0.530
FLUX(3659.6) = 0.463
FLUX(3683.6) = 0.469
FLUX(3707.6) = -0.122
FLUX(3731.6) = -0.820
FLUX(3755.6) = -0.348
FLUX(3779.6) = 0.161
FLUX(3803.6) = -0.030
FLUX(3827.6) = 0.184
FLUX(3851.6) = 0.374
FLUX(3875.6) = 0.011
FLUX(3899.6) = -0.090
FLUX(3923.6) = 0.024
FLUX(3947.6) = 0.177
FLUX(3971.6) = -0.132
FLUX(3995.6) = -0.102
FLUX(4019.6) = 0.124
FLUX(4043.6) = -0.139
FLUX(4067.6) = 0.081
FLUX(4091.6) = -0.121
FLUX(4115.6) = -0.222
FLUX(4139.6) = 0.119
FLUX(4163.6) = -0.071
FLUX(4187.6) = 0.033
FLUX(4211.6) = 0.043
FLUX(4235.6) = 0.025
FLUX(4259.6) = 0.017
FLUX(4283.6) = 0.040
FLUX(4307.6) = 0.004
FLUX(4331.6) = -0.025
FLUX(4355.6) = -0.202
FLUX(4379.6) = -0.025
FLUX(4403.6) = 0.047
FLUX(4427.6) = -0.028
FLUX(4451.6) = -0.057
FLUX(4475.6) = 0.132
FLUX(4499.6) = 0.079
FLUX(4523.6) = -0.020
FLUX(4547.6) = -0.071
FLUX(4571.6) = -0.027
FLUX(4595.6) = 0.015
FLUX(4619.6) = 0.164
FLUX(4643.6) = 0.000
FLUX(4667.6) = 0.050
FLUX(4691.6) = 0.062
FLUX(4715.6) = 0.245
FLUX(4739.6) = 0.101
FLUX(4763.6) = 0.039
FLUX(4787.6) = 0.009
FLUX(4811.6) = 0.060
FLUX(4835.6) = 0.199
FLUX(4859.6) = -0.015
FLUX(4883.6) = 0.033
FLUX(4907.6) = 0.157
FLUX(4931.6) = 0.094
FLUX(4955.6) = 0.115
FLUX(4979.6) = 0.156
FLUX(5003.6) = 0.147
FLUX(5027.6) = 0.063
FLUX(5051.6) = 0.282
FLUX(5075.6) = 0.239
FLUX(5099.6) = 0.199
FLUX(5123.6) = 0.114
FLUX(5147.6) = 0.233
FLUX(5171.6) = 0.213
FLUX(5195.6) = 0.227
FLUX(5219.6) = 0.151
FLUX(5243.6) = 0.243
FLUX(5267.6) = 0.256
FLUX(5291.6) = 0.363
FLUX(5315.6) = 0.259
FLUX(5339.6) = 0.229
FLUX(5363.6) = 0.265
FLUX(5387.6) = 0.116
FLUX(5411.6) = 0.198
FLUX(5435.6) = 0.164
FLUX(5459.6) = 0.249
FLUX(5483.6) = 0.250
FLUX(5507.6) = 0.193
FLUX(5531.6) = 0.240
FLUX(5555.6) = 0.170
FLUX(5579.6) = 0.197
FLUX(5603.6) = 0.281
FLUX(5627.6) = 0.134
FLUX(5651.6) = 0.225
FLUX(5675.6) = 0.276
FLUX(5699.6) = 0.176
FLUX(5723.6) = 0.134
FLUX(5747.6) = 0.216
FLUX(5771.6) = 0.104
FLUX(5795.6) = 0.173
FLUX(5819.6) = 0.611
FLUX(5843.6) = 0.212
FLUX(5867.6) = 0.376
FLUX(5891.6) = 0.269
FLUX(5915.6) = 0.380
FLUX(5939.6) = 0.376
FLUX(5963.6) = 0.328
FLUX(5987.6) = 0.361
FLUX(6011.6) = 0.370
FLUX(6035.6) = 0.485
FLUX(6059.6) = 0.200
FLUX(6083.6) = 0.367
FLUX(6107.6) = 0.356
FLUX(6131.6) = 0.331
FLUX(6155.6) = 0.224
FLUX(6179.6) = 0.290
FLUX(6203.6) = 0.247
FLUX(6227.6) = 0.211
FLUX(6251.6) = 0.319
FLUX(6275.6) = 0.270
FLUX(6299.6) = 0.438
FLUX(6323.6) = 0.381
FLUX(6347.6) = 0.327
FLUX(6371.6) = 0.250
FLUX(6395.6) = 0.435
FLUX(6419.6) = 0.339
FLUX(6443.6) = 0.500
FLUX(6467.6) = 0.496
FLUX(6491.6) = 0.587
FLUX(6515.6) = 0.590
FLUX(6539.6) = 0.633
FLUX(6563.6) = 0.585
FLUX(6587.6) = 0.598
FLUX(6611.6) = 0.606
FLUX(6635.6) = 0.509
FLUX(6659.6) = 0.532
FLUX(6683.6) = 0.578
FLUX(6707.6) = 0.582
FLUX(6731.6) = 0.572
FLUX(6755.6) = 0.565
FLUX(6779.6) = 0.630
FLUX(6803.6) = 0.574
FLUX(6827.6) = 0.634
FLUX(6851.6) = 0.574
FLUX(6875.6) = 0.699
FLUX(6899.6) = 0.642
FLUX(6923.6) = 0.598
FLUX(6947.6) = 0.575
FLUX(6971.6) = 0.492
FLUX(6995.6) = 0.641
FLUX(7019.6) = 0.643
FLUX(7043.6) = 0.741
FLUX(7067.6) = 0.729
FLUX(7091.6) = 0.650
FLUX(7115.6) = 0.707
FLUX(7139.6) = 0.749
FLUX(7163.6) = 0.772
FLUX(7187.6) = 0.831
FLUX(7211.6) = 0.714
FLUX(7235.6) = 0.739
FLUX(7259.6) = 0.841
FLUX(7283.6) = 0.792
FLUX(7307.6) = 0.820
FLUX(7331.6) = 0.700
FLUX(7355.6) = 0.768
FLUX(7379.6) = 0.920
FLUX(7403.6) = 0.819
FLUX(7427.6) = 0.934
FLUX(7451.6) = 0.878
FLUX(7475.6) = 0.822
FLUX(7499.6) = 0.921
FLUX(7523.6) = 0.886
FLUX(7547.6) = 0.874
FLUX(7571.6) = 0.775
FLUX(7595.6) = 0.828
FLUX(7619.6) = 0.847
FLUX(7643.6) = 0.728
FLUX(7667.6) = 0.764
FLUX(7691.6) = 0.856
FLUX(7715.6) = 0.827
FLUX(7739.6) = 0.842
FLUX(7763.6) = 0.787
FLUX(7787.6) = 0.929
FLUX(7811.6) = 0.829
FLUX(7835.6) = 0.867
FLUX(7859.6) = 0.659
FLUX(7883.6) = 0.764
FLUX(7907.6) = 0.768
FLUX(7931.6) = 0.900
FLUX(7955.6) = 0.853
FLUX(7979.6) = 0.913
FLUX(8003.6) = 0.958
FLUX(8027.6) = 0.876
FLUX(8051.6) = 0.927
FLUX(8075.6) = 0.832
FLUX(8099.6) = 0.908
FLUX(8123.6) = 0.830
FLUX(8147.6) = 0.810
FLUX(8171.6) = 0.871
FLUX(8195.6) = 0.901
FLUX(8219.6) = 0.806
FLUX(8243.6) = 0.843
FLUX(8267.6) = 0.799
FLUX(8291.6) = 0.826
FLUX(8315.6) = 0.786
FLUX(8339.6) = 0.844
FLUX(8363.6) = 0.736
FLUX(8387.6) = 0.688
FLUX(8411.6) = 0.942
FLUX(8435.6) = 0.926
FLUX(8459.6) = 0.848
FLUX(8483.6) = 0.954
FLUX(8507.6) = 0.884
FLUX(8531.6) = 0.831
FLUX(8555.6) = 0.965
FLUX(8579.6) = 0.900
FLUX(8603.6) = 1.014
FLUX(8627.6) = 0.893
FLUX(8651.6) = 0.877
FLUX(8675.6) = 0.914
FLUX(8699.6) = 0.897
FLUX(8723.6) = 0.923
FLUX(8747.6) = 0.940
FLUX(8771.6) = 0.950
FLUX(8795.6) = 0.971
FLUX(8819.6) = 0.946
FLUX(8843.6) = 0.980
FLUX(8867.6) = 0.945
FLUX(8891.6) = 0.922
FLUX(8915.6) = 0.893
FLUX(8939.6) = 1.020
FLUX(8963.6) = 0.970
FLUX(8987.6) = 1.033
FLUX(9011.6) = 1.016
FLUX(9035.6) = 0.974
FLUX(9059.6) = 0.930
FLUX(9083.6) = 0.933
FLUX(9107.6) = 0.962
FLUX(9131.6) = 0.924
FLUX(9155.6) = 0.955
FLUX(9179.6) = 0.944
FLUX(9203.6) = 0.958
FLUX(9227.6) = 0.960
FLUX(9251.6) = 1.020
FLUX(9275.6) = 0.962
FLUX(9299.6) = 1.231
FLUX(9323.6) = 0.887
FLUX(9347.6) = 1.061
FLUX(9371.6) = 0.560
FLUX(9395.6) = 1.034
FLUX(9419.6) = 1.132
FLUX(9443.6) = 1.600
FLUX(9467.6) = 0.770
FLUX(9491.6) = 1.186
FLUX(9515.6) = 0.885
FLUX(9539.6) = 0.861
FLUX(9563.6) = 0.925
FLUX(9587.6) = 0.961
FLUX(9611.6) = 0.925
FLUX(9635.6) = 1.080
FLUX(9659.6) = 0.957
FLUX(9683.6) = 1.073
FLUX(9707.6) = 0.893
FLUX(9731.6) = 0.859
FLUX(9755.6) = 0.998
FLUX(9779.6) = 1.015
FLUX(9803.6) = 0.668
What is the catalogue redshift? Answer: 0.62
